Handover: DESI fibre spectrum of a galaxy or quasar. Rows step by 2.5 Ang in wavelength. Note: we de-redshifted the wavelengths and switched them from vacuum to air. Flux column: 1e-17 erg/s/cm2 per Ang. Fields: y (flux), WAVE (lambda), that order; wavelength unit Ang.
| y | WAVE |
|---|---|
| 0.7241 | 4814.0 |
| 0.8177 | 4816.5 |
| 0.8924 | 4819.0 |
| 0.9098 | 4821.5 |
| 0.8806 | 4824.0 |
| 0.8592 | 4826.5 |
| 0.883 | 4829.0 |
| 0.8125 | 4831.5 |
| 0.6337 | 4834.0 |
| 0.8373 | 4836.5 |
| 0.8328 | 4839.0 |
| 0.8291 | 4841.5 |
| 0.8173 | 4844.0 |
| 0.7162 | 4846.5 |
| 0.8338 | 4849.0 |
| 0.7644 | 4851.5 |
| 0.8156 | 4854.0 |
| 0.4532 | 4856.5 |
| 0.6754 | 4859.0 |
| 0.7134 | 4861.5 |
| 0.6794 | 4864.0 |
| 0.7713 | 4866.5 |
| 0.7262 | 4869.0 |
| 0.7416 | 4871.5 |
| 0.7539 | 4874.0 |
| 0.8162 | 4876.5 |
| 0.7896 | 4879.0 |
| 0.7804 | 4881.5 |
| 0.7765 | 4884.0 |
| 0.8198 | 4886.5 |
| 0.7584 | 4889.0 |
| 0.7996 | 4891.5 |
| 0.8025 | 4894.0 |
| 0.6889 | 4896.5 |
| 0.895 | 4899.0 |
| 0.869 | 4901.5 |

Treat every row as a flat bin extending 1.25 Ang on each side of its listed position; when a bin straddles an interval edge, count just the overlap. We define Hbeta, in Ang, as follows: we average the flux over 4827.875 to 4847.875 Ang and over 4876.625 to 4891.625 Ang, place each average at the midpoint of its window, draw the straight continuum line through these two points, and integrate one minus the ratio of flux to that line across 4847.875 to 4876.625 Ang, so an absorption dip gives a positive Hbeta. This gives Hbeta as 2.4 Ang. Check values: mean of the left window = 0.795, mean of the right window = 0.789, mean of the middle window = 0.725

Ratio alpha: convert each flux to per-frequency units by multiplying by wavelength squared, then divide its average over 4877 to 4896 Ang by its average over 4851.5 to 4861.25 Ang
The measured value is 1.19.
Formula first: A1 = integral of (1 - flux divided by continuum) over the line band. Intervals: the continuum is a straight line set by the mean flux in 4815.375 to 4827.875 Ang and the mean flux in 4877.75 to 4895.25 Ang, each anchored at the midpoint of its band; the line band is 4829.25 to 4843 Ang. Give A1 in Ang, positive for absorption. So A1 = 0.93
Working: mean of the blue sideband 0.873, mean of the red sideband 0.79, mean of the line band 0.796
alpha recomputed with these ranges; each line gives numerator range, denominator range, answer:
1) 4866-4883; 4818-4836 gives 0.94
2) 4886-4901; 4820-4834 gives 0.96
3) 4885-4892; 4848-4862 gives 1.14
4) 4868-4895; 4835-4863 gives 1.05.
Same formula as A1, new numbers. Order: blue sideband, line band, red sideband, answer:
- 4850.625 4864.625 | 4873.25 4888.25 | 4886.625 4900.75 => -0.71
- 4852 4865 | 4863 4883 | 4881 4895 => -0.77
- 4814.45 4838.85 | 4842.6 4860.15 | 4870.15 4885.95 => 1.75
